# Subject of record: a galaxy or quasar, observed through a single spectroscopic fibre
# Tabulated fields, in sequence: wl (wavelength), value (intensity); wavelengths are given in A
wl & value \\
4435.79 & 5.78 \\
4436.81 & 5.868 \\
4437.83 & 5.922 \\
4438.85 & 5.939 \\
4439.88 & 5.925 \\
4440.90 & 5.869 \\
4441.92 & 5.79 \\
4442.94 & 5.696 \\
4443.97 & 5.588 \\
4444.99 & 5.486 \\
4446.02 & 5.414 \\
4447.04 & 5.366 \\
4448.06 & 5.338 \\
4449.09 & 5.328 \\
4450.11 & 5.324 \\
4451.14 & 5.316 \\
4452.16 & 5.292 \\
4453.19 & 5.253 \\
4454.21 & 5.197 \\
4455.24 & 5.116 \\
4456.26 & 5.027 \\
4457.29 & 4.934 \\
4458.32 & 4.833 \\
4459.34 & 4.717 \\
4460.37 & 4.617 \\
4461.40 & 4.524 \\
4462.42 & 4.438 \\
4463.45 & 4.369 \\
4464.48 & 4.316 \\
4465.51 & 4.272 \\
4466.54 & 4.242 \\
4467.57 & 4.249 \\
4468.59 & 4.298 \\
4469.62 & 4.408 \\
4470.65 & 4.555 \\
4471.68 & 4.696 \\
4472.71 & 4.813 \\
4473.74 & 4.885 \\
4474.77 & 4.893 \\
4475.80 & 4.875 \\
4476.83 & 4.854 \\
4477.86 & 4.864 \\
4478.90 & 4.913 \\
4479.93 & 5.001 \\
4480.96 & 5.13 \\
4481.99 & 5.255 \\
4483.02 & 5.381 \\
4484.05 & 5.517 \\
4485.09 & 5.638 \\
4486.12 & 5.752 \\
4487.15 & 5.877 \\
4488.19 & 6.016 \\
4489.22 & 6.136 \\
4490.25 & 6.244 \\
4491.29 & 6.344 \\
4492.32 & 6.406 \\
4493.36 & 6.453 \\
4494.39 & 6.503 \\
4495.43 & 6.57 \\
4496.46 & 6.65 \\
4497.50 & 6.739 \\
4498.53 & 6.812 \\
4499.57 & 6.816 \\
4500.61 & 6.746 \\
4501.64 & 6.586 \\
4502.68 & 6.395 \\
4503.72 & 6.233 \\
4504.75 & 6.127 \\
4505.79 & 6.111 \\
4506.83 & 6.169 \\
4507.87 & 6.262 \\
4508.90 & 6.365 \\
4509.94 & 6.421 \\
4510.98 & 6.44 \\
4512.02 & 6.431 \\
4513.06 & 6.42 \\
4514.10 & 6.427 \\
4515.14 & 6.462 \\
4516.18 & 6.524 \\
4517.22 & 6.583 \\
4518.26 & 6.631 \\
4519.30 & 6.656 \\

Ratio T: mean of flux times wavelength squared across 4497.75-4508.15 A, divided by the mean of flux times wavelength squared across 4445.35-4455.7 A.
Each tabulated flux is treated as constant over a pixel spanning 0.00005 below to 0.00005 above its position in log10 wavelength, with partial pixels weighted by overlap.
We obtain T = 1.2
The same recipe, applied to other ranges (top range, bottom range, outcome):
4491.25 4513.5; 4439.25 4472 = 1.32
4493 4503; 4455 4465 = 1.44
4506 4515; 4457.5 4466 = 1.44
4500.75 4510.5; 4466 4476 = 1.40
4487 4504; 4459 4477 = 1.44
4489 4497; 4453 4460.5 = 1.31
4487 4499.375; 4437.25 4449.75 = 1.16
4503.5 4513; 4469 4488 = 1.25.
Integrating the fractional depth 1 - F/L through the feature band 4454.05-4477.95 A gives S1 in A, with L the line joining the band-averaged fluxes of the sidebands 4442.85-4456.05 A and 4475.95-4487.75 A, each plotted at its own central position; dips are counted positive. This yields 2.95 A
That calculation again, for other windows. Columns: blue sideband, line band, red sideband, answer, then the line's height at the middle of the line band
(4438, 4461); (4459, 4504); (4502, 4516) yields 3.6 A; 5.87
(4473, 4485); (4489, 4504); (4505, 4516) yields -1.9 A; 5.78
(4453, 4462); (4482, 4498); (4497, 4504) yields 0.2 A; 6.21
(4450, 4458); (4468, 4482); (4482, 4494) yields 2.1 A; 5.65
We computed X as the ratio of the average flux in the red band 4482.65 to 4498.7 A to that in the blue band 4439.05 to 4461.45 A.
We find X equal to 1.2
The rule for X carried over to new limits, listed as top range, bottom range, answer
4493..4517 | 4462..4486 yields 1.35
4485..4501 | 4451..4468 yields 1.35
